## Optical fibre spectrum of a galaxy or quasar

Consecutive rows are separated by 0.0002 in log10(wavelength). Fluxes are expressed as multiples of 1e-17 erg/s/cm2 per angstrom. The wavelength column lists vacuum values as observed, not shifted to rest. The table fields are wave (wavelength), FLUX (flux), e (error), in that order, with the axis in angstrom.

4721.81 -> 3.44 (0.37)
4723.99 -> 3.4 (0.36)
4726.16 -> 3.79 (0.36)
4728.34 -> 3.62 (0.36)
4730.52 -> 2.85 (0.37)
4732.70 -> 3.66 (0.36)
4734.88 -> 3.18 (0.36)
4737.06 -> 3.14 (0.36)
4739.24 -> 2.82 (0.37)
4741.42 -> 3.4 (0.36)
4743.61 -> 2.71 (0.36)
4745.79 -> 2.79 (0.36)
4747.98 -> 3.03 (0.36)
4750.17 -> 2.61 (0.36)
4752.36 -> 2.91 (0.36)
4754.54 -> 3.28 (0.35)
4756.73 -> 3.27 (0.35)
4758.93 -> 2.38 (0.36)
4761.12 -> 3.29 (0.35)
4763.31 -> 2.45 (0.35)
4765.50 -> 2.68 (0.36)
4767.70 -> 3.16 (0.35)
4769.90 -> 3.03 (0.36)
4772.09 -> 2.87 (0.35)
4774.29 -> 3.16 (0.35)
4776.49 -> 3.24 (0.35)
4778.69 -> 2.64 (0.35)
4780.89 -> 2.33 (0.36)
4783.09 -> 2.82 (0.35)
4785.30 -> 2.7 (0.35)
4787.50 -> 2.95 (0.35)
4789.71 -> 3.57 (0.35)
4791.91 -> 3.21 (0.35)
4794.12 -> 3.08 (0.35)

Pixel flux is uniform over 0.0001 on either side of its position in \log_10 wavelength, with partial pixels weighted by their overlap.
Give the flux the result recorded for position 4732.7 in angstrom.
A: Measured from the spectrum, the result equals 3.66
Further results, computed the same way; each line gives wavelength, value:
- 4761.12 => 3.29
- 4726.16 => 3.79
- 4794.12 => 3.08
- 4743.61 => 2.71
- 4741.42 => 3.4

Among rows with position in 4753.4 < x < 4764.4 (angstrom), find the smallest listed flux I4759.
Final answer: 2.38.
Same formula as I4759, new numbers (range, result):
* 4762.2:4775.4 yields 2.45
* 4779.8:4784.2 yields 2.33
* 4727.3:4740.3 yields 2.82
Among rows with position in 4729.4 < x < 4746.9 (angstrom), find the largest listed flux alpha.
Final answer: 3.66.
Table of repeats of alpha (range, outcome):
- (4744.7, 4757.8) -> 3.28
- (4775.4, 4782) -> 3.24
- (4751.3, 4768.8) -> 3.29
